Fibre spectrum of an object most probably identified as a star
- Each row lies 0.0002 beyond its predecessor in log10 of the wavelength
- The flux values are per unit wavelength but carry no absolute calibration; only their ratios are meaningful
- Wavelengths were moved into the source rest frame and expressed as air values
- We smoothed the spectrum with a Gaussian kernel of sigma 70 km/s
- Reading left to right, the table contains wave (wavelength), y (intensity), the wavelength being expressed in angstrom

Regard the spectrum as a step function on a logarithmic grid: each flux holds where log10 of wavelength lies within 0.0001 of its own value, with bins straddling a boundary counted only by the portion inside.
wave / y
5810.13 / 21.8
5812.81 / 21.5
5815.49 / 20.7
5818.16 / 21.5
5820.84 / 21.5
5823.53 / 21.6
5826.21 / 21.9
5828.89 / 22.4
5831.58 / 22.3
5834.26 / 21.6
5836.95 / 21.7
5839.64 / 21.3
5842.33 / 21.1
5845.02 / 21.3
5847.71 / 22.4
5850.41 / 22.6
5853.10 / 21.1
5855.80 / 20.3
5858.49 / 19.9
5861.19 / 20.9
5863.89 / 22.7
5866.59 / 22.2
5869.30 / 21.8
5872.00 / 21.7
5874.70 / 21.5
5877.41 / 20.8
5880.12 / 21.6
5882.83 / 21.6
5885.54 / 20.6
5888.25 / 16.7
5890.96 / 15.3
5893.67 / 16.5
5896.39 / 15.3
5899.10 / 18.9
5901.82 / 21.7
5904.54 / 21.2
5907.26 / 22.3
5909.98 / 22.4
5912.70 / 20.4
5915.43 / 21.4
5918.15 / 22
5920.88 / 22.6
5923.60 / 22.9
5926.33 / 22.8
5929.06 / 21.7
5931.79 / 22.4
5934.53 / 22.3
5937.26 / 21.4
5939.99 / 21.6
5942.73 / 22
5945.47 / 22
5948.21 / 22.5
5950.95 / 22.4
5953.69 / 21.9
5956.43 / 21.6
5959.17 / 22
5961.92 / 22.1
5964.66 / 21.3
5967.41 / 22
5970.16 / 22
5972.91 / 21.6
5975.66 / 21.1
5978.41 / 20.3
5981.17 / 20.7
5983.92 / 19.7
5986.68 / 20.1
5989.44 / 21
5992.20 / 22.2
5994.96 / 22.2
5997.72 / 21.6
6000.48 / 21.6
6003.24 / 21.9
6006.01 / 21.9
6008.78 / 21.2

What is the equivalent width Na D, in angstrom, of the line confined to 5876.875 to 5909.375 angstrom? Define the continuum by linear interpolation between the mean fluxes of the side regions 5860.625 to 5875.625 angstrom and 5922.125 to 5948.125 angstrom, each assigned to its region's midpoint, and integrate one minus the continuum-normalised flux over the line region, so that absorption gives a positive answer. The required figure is 3.78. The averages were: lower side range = 21.9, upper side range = 22.1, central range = 19.4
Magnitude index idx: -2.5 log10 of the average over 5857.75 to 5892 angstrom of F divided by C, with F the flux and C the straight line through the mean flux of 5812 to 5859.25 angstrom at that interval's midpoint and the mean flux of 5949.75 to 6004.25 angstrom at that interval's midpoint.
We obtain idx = 0.05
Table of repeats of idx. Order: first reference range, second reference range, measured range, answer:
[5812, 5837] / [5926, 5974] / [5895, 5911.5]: 0.08 mag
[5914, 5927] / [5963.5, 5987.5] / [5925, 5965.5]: -0.01 mag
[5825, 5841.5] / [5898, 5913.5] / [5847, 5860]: 0.02 mag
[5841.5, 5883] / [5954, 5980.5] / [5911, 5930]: -0.02 mag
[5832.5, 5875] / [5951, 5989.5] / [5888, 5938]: 0.04 mag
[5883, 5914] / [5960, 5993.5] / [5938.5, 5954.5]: -0.08 mag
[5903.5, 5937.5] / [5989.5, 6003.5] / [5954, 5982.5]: 0.02 mag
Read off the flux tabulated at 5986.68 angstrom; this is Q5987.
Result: 20.1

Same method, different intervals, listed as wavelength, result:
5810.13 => 21.8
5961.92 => 22.1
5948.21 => 22.5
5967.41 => 22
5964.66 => 21.3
